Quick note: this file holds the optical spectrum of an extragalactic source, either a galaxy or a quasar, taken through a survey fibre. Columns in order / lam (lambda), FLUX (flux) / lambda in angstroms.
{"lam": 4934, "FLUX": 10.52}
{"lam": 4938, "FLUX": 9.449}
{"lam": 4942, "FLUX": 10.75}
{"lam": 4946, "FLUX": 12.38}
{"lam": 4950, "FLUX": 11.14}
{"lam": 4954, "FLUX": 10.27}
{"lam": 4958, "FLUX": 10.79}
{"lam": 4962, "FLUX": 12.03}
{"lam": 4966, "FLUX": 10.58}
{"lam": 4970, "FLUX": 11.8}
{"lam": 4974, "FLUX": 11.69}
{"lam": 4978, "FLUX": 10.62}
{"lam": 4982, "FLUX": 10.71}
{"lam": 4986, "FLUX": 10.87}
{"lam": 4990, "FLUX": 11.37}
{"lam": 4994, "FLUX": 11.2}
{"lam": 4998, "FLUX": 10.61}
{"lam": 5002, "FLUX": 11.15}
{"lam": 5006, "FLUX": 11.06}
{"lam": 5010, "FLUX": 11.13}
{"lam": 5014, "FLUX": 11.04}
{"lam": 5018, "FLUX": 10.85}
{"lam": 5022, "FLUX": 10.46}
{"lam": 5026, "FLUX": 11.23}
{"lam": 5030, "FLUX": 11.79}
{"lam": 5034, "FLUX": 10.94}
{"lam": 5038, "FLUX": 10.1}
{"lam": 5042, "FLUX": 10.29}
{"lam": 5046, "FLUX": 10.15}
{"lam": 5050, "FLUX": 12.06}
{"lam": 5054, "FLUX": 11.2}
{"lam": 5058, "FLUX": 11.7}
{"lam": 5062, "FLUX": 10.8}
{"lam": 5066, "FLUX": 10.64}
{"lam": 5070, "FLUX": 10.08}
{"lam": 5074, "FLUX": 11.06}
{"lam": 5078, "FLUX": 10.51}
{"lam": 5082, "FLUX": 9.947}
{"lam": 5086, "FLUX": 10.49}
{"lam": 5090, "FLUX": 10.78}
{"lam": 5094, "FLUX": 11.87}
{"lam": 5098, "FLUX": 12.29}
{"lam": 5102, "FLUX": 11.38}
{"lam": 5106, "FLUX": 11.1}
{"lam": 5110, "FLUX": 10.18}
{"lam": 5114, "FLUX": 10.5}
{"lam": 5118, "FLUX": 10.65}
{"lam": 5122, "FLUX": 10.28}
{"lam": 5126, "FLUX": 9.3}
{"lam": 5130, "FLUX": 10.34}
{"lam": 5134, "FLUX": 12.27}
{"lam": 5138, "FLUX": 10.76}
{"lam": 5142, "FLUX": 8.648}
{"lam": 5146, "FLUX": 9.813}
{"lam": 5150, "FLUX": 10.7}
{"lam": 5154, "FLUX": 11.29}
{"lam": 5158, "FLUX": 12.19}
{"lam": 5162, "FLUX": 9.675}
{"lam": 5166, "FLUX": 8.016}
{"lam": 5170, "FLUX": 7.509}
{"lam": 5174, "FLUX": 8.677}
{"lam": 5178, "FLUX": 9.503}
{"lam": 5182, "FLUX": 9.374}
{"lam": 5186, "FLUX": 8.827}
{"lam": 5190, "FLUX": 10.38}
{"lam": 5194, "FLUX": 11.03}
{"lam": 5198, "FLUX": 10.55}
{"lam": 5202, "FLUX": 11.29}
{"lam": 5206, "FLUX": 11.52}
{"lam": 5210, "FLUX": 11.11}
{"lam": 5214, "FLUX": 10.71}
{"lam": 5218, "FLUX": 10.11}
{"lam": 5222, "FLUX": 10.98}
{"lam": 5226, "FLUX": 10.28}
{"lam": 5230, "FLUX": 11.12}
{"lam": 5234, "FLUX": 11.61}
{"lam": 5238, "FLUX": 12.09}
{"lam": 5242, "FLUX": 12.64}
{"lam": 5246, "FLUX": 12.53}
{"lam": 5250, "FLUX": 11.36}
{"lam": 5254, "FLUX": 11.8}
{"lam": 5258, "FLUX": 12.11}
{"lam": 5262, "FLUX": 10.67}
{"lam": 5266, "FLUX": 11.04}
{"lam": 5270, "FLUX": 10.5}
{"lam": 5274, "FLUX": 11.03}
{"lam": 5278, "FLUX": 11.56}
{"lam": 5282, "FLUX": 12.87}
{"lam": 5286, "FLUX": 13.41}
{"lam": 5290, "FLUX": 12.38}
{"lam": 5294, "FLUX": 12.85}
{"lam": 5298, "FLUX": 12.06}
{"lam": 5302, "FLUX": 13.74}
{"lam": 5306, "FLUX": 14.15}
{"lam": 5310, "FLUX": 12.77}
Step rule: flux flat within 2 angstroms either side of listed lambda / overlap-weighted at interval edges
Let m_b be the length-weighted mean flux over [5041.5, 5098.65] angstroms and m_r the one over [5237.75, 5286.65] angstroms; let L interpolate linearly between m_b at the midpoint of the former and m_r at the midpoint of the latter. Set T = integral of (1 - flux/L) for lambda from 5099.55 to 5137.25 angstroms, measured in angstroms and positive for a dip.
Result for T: 1.47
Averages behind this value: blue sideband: 10.9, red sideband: 11.8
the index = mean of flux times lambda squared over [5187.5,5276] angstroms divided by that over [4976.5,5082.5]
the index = 1.1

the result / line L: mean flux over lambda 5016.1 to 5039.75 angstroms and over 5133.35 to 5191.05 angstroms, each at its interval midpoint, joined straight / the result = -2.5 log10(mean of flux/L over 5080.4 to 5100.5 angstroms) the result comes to -0.074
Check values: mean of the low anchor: 10.9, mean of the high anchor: 9.78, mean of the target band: 11.1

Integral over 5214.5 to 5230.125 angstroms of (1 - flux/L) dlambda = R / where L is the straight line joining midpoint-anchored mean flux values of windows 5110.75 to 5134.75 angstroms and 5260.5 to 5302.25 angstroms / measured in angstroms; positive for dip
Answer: 1.1 angstroms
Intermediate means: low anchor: 10.4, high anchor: 12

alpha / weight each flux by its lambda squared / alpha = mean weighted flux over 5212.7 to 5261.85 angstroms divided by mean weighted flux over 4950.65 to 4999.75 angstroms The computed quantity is 1.1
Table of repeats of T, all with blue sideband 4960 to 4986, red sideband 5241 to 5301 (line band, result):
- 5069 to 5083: 1.23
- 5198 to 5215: 0.96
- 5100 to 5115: 0.95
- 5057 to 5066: 0.29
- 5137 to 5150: 2.03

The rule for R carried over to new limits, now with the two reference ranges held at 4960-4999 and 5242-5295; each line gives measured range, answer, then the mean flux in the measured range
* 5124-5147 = 2.7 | 10.2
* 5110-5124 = 1.3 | 10.4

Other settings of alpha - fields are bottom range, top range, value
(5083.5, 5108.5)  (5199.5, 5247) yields 1.05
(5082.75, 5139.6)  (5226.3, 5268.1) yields 1.13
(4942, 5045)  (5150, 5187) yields 0.93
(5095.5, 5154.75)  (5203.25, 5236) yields 1.07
